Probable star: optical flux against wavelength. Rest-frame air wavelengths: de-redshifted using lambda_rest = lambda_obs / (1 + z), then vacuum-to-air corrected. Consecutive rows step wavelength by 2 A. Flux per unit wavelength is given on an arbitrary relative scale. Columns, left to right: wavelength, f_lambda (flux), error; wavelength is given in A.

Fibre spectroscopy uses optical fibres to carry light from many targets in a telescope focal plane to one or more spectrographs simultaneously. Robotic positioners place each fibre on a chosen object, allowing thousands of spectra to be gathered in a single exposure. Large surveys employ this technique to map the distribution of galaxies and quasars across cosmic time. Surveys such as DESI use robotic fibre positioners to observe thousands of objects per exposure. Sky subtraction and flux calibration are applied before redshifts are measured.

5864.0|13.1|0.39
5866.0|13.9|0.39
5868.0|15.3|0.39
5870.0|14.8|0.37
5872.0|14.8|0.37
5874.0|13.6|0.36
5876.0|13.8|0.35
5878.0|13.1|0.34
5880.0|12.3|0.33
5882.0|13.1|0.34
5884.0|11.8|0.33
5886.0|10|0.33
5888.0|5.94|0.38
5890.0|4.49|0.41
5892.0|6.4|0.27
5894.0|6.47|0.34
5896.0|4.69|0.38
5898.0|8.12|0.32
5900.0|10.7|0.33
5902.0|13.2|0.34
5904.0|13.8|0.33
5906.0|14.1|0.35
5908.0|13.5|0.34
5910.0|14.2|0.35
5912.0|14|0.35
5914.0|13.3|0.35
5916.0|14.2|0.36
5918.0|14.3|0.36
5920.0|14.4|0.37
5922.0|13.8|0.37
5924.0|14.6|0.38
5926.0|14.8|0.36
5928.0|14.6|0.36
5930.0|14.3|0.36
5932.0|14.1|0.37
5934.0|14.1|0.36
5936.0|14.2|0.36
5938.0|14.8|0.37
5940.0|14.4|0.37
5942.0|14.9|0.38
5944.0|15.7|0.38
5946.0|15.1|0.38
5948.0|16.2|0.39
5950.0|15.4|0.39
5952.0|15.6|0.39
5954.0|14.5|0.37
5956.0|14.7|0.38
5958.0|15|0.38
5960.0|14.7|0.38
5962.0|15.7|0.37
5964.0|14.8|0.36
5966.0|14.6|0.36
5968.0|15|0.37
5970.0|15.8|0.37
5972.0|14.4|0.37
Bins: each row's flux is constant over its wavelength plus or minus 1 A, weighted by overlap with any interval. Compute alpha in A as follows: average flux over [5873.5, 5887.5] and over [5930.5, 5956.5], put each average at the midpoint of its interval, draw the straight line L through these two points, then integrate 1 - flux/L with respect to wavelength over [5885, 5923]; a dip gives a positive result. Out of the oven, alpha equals 6.6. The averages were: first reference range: 12.3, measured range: 11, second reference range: 14.9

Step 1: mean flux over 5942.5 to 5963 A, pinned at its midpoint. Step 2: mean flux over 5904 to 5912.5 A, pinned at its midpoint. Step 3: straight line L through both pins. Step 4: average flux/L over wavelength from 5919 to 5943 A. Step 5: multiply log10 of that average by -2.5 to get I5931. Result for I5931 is 0.01 mag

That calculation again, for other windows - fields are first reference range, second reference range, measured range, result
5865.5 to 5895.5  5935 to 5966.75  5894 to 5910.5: 0.12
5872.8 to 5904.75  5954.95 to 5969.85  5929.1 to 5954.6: -0.10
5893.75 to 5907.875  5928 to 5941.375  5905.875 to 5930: -0.14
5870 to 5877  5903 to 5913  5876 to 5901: 0.47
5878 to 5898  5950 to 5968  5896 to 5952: -0.18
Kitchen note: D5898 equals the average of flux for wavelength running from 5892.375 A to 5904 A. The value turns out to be 8.96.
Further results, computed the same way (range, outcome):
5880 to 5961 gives 12.9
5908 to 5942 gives 14.3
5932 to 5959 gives 14.9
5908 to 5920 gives 14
